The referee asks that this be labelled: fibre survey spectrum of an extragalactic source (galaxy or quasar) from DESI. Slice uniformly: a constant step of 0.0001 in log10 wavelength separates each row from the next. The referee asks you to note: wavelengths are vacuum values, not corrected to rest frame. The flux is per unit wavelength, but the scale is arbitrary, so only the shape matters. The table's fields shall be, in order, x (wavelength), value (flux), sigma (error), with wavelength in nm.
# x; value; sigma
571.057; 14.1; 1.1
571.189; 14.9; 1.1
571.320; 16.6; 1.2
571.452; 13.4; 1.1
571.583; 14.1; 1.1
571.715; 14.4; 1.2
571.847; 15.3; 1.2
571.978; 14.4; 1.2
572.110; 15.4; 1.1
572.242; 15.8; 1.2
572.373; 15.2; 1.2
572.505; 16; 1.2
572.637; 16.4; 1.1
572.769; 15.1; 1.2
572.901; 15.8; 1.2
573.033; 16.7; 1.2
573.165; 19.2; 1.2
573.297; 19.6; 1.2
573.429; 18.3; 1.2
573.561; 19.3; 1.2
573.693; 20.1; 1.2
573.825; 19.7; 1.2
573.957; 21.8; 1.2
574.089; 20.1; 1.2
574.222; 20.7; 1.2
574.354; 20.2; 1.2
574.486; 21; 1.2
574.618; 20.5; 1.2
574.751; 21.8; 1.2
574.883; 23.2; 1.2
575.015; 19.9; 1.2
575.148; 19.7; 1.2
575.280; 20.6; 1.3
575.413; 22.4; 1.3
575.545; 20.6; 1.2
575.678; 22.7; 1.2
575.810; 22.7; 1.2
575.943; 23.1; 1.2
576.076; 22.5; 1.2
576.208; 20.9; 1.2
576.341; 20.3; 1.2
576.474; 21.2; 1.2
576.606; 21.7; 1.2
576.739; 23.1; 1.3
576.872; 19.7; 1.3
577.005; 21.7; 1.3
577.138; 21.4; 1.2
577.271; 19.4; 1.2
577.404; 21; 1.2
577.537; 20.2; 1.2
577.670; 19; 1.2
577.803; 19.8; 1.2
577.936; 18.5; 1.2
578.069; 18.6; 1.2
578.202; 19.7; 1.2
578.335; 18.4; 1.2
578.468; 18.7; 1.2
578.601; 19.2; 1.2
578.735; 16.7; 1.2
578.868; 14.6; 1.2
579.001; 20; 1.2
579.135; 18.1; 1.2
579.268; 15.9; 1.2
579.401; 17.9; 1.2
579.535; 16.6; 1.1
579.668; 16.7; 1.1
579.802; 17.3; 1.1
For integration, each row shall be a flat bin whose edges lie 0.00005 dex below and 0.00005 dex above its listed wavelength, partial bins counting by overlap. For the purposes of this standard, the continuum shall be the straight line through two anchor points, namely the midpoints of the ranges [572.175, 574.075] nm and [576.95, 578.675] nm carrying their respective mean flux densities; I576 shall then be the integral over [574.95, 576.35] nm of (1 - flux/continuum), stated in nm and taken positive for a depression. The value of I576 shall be -0.20 nm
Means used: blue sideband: 17.9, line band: 21.4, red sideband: 19.6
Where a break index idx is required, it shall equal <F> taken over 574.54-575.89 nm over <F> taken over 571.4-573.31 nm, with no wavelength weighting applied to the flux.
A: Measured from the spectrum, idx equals 1.36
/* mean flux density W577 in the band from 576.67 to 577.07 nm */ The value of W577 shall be 21.5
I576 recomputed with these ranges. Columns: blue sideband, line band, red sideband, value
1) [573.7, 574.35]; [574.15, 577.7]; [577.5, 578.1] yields -0.24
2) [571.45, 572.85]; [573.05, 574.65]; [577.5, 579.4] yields -0.39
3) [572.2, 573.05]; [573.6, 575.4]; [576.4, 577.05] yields -0.23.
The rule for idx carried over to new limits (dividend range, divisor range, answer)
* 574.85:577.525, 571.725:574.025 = 1.24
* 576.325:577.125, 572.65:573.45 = 1.23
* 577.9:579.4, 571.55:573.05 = 1.17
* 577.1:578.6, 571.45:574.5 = 1.12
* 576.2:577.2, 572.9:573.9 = 1.13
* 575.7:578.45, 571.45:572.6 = 1.37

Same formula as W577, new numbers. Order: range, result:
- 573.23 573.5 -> 19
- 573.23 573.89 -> 19.4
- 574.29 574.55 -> 20.6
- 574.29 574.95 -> 21.4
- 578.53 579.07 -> 17.6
